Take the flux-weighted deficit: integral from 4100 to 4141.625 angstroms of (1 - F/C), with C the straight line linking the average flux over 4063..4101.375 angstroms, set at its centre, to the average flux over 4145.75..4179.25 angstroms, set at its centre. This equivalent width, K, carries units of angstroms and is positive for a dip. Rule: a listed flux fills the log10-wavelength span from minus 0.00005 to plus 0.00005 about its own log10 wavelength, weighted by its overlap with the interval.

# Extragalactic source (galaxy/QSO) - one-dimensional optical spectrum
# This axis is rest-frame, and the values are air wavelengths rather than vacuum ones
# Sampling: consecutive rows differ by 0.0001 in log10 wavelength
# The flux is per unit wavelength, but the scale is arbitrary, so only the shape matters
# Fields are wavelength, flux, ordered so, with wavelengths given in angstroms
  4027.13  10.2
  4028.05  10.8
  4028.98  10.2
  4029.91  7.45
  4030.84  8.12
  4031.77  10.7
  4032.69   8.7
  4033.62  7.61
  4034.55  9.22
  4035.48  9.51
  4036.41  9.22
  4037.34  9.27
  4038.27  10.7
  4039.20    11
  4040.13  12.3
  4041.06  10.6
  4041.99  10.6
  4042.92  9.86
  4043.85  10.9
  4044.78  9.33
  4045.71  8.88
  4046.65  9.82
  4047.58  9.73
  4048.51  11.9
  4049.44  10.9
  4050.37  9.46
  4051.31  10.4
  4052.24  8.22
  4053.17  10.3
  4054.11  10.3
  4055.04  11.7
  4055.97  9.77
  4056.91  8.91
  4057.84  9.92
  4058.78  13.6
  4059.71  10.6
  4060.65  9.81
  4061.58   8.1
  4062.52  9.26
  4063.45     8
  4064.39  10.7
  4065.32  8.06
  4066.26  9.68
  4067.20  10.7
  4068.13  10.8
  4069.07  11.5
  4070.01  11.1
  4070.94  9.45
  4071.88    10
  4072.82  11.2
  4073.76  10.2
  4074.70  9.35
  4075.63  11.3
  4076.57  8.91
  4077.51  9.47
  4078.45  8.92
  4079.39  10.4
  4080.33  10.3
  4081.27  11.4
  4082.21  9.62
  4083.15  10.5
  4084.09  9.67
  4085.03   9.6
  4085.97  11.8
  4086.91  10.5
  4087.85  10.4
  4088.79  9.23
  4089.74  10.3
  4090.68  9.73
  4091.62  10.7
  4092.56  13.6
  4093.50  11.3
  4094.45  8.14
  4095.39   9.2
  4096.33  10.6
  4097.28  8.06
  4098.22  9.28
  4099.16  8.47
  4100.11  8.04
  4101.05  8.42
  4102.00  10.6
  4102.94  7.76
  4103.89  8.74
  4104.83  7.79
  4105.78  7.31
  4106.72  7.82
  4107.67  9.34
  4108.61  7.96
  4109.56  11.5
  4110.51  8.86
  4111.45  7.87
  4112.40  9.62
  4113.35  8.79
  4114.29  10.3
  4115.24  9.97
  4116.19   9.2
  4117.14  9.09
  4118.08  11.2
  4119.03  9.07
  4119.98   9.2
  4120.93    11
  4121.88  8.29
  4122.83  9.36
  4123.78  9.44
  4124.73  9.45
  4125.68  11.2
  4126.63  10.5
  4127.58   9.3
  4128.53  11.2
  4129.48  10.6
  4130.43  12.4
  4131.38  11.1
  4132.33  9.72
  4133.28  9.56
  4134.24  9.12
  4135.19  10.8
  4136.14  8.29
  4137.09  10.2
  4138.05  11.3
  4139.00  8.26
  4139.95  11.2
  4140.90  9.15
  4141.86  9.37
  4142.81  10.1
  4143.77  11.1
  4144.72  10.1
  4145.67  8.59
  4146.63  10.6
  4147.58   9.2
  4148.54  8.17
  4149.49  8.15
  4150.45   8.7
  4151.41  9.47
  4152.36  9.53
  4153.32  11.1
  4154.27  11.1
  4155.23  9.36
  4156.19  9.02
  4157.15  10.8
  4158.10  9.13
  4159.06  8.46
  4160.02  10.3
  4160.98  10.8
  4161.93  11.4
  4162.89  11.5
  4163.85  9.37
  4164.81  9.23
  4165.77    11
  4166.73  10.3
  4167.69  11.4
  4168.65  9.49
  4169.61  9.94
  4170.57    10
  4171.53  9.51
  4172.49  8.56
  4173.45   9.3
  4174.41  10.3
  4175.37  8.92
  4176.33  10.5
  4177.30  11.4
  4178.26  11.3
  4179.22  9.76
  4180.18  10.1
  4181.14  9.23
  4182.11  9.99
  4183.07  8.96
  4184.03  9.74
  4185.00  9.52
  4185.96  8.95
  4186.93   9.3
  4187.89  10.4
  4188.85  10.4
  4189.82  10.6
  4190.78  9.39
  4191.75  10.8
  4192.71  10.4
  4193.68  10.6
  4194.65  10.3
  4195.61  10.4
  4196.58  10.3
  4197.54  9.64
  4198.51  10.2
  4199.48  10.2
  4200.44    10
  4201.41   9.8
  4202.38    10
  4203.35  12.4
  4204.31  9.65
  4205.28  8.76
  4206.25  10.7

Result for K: 1.6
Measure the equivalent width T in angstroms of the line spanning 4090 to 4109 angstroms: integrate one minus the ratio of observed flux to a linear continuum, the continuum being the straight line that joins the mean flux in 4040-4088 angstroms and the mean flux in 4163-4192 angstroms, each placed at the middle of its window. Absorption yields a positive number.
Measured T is 1.7 angstroms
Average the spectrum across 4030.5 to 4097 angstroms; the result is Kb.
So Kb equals 10.1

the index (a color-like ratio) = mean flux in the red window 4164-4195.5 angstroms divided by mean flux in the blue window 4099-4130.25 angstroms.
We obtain 1.07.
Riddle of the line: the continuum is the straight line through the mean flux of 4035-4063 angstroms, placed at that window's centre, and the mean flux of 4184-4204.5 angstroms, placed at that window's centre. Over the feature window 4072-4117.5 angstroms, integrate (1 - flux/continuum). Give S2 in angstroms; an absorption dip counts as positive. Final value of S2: 2.46 angstroms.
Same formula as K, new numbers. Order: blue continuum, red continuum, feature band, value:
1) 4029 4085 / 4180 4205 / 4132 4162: 0.8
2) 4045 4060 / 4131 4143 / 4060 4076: 0.4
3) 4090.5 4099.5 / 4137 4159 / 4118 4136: -0.5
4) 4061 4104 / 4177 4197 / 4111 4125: 0.7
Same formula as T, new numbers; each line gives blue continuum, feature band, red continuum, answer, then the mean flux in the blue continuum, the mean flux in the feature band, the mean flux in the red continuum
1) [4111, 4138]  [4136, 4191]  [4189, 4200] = 1.24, 9.87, 9.86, 10.3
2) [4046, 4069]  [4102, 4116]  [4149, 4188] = 1.50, 10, 8.9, 9.88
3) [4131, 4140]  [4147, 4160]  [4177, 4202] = 0.65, 9.88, 9.44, 10.1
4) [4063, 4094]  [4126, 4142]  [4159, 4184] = -0.01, 10.3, 10.1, 10.1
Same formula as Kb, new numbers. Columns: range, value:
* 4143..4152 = 9.37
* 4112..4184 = 9.9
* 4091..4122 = 9.32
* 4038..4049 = 10.5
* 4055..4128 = 9.74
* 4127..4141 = 10.2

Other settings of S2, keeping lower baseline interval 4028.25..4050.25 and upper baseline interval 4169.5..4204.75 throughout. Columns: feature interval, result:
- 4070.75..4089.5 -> -0.42 angstroms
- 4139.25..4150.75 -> 0.52 angstroms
